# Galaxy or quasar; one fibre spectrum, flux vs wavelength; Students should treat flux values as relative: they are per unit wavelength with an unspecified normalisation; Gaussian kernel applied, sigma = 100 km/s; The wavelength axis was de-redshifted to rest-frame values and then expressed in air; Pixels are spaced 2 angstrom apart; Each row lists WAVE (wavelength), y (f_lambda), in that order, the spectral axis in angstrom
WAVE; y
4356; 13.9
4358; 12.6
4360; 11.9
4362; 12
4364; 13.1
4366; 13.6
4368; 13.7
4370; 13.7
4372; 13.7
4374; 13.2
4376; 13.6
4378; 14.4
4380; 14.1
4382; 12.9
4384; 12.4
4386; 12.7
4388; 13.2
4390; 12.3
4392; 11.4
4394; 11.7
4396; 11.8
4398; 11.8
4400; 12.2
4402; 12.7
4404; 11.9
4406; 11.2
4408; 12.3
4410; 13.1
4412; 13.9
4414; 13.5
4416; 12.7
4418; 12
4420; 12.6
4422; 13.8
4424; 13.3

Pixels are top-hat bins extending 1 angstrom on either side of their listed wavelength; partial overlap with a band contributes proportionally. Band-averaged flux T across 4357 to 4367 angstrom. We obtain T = 12.6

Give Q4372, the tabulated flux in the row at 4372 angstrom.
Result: 13.7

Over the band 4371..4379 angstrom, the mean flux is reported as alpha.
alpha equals 13.7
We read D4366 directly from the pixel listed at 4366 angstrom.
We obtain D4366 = 13.6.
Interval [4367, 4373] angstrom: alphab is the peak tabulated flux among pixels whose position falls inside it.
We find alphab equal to 13.7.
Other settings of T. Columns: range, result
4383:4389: 12.8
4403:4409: 11.8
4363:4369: 13.5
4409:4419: 13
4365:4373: 13.7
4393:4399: 11.8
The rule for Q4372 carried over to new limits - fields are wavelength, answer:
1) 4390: 12.3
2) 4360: 11.9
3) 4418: 12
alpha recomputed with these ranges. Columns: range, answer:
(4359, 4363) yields 11.9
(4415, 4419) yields 12.3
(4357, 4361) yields 12.2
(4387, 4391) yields 12.8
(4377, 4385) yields 13.4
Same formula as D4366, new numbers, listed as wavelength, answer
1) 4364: 13.1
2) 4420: 12.6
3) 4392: 11.4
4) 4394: 11.7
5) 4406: 11.2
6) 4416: 12.7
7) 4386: 12.7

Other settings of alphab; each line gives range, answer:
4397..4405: 12.7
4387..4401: 13.2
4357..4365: 13.1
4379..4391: 14.1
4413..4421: 13.5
